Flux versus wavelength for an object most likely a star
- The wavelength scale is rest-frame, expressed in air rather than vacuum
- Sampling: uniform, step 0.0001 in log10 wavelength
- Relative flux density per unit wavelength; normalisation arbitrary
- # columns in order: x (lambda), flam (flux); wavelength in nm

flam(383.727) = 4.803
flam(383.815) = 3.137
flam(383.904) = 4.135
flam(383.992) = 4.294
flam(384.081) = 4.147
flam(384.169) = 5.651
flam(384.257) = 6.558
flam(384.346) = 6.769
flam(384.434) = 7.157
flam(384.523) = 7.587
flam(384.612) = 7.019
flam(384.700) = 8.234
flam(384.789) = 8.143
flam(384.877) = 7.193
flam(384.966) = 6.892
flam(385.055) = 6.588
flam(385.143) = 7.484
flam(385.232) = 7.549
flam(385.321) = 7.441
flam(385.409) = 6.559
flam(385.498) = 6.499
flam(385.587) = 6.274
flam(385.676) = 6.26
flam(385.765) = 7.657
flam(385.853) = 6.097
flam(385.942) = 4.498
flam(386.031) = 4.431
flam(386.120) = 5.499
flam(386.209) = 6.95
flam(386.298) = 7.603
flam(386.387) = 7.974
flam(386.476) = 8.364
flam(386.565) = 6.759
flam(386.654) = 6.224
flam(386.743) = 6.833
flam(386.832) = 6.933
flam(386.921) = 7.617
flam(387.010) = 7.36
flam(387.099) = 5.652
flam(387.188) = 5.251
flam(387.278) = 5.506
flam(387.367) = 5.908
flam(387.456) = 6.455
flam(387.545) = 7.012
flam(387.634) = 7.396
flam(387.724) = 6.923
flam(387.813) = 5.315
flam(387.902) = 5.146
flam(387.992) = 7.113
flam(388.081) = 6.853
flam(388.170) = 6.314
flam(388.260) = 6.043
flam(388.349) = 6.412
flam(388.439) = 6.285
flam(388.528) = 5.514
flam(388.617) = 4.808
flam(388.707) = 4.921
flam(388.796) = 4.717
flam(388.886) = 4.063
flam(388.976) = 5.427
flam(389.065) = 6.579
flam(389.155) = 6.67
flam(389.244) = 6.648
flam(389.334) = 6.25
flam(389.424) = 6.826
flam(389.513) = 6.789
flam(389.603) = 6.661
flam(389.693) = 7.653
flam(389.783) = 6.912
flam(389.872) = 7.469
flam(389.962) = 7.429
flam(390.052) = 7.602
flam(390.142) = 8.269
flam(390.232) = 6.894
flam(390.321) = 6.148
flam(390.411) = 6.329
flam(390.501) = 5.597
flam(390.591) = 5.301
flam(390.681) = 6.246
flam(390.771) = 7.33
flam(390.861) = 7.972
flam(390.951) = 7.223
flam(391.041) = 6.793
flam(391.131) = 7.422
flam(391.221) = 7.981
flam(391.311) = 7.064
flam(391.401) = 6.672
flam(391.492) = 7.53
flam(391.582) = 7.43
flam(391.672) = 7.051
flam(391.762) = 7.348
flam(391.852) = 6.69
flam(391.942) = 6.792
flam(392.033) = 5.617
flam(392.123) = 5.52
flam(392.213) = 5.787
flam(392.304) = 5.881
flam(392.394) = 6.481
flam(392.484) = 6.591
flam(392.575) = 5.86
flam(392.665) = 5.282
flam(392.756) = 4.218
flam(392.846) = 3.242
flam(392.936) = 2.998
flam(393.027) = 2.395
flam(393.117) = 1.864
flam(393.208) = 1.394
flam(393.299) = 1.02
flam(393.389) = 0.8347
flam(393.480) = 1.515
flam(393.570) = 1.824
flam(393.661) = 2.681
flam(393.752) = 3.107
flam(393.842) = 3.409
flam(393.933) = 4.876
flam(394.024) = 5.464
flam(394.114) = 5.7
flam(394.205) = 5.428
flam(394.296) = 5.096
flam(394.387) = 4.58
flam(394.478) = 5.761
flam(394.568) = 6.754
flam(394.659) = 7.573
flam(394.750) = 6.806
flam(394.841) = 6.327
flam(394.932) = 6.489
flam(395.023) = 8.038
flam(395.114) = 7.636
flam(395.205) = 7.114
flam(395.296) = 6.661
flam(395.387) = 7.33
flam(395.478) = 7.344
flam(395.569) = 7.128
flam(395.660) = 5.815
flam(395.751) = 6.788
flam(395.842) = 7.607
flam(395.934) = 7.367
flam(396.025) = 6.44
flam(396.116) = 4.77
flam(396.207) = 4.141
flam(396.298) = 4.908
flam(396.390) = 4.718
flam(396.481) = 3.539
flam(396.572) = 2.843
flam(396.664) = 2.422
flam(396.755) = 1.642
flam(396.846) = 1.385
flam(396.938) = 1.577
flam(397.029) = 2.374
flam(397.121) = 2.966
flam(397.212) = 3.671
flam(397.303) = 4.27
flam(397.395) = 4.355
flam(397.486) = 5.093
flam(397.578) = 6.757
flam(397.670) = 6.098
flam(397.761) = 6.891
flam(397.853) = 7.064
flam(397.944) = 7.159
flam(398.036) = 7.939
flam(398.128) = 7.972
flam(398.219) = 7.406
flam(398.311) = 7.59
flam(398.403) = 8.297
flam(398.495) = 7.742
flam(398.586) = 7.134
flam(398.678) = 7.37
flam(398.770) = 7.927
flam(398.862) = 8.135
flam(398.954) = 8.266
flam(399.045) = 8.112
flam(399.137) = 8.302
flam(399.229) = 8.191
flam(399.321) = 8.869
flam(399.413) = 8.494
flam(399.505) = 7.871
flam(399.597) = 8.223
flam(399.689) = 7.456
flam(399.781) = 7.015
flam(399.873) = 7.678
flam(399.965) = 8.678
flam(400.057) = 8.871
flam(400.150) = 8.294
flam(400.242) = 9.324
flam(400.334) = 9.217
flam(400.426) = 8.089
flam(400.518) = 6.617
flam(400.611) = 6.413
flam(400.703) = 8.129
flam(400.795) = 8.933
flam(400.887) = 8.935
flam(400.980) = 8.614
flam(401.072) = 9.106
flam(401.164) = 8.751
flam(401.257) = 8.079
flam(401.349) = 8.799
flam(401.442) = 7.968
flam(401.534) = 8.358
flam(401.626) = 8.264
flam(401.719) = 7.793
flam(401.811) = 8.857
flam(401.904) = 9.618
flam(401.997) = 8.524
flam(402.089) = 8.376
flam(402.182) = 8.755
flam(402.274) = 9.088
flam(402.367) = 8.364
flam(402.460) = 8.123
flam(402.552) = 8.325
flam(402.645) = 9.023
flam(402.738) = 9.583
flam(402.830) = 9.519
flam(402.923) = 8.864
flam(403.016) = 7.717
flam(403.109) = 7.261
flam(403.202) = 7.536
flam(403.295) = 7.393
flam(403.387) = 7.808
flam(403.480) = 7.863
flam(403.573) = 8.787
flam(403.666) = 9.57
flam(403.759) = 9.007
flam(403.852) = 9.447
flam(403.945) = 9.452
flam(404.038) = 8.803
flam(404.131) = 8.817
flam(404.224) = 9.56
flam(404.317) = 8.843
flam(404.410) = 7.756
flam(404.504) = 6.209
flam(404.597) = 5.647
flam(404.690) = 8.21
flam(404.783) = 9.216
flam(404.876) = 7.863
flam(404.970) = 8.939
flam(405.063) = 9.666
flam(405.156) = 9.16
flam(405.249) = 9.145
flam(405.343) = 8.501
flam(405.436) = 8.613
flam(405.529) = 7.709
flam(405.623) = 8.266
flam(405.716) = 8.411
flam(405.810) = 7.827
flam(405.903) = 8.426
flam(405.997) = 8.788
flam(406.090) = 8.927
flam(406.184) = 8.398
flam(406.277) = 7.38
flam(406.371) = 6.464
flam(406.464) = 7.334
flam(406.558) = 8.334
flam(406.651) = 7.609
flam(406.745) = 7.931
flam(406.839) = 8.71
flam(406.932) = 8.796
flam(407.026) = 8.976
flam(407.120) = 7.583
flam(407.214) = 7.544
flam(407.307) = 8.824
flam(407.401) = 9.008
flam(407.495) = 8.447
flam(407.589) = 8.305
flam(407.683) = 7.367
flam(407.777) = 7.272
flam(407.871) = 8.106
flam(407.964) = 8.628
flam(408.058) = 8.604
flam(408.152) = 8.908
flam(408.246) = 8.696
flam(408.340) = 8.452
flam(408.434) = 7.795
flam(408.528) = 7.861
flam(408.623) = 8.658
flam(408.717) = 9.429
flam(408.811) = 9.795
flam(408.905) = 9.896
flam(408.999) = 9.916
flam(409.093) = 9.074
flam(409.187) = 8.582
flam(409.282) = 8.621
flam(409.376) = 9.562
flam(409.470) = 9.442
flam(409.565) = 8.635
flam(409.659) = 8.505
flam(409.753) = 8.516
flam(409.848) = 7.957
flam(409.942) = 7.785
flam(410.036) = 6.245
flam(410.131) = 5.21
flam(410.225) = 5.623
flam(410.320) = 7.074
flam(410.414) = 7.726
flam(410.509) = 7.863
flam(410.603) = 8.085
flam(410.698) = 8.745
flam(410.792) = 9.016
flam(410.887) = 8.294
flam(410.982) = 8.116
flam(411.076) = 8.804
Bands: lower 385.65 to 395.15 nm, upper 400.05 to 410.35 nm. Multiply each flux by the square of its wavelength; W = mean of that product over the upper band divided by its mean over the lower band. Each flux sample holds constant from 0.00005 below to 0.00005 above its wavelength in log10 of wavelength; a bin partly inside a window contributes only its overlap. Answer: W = 1.5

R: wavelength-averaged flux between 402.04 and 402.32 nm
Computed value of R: 8.76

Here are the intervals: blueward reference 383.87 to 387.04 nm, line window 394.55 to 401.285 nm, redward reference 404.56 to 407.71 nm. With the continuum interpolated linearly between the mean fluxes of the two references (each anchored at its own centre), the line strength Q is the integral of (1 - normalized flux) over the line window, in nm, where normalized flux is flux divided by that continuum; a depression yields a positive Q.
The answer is 0.78 nm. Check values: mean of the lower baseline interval 6.65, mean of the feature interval 6.76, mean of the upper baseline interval 8.26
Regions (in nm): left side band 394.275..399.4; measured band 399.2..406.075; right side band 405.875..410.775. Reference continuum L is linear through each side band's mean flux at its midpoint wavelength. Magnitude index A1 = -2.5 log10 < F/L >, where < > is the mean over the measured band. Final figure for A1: -0.17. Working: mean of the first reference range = 6.14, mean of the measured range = 8.41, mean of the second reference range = 8.24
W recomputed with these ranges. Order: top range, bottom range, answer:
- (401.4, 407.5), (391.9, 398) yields 1.79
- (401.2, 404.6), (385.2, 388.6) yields 1.42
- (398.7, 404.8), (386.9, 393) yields 1.40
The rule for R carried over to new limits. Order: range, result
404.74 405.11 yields 8.92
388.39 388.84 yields 5.26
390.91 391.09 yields 7.02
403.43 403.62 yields 8.31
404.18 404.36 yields 9.21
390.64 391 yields 7.2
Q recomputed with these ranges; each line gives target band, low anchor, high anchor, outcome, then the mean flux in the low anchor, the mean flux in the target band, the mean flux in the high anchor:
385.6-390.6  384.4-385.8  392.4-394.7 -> -0.348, 7.15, 6.4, 4.02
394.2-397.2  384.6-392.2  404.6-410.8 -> 0.779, 6.62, 5.35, 8.29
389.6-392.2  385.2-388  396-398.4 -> -0.469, 6.52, 6.92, 4.9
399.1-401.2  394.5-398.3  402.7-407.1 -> -0.435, 5.66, 8.26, 8.36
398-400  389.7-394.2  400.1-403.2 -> -0.074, 5.5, 7.94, 8.46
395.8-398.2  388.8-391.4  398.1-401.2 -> 0.891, 6.74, 4.87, 8.12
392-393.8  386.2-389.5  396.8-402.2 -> 0.820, 6.34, 3.69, 7.4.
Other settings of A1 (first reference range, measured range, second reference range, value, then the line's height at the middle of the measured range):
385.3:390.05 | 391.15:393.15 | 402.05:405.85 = 0.20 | 6.97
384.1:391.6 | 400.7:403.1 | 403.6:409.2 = -0.08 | 8.01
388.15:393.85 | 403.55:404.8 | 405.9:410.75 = -0.12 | 7.62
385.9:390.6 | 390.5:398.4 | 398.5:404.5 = 0.32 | 7.32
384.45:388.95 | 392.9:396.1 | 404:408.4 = 0.37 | 7.2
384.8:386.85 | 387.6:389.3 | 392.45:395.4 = 0.02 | 6.08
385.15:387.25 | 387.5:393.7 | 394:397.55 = 0.04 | 6.01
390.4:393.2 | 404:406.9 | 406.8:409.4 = -0.01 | 8.18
